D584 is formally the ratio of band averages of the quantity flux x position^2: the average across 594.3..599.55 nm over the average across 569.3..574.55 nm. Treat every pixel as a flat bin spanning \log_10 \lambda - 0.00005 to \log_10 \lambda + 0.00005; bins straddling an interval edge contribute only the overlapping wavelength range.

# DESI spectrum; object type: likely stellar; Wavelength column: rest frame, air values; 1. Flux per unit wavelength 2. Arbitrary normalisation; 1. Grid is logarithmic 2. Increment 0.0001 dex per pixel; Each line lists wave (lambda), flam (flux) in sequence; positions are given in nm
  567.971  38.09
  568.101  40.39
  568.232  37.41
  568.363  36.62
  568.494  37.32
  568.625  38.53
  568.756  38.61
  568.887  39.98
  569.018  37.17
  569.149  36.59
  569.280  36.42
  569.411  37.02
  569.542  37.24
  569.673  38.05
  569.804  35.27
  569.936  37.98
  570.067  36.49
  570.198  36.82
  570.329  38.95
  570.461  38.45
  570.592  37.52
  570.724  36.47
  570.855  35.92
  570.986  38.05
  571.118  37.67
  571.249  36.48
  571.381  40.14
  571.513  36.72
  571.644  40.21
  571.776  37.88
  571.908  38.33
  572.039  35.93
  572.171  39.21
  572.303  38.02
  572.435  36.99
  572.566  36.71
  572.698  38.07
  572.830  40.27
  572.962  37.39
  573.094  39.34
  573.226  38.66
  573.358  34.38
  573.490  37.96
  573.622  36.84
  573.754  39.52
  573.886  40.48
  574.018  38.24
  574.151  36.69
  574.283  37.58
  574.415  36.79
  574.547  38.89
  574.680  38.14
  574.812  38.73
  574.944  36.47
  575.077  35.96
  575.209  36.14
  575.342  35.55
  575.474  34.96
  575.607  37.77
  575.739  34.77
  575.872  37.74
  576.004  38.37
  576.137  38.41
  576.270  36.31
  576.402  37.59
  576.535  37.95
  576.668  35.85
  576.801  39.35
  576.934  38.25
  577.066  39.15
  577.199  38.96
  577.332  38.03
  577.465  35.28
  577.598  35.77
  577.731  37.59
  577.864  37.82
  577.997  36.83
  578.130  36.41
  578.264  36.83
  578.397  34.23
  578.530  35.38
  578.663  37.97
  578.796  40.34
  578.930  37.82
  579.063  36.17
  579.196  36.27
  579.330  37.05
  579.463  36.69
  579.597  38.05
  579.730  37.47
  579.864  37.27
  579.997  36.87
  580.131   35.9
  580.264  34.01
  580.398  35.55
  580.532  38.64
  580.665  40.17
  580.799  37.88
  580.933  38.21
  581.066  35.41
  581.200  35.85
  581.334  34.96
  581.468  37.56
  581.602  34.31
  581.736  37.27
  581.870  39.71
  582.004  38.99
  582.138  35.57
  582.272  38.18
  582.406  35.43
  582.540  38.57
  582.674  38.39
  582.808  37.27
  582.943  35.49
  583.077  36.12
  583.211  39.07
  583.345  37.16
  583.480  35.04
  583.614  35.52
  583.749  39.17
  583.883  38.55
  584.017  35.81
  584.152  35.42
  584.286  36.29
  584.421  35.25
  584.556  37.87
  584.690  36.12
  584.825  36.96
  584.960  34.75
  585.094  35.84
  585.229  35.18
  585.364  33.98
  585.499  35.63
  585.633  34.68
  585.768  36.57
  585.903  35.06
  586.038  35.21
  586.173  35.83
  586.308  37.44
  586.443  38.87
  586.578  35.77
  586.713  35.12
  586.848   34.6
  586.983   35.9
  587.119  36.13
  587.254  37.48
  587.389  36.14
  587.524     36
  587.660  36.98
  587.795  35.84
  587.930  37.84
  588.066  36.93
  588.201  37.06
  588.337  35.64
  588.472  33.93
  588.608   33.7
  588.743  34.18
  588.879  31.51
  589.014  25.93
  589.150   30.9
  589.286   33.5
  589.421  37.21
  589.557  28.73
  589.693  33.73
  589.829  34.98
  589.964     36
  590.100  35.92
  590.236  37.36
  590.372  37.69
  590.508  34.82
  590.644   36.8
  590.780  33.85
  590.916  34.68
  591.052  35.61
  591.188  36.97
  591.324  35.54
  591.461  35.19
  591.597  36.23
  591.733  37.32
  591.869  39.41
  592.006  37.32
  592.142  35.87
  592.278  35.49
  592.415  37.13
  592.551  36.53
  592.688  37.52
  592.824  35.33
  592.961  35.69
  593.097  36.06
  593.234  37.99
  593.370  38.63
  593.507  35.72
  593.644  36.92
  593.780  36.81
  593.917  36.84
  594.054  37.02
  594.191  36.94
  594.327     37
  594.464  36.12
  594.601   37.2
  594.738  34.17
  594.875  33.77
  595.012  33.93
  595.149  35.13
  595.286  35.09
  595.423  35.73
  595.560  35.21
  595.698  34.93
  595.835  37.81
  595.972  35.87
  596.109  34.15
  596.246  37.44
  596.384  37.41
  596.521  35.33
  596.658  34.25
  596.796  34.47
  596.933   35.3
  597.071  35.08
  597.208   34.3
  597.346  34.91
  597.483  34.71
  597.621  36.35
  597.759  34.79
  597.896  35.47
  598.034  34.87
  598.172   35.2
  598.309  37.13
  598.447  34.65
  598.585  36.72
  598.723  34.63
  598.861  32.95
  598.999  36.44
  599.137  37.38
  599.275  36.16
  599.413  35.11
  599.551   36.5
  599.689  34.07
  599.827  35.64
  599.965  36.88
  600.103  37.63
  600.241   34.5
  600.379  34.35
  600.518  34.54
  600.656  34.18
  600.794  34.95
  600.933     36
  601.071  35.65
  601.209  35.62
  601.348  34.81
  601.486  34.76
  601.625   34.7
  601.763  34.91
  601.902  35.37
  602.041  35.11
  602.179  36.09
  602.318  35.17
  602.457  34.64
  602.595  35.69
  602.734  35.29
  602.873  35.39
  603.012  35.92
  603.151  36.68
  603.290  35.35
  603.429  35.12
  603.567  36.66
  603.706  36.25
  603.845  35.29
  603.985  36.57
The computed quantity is 1.0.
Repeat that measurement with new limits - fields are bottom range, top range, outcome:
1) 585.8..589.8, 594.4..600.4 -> 1.05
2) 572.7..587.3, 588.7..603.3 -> 1.01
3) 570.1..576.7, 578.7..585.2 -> 1.01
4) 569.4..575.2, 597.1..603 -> 1.03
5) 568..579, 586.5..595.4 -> 1.01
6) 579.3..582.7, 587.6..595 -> 1.00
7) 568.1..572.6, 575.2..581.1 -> 1.01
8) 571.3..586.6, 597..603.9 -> 1.03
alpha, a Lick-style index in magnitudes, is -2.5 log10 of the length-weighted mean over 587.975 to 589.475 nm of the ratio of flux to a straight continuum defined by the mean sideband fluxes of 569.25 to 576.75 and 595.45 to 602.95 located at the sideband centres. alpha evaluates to 0.08 mag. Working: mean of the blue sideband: 37.5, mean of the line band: 33.7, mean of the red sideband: 35.4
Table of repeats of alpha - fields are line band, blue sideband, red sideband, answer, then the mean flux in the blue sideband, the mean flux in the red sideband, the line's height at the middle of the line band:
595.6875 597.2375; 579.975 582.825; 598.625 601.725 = 0.00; 37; 35.4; 35.7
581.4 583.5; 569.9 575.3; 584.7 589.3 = -0.03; 37.7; 35.2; 36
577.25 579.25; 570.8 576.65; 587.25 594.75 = 0.01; 37.6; 35.7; 37.1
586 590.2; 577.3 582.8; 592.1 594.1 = 0.05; 37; 36.6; 36.8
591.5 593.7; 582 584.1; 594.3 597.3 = -0.03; 37.1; 35.4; 35.8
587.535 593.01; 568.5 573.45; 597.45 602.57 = 0.02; 37.7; 35.4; 36.1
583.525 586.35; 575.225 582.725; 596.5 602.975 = 0.02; 37.1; 35.3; 36.6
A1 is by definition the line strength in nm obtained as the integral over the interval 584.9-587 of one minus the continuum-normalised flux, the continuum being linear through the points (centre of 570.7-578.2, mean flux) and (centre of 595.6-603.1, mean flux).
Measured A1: 0.05 nm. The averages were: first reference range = 37.5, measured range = 35.7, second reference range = 35.4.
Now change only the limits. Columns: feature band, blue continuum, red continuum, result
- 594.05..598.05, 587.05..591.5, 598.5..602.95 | -0.03 nm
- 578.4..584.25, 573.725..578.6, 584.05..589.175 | -0.11 nm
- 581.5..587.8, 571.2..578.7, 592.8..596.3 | 0.06 nm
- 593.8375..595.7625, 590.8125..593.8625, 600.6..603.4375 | 0.03 nm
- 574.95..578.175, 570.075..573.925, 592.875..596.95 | 0.03 nm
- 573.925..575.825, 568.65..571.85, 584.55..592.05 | 0.00 nm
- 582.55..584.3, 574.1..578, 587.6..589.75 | -0.08 nm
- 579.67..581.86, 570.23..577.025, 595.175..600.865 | 0.01 nm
